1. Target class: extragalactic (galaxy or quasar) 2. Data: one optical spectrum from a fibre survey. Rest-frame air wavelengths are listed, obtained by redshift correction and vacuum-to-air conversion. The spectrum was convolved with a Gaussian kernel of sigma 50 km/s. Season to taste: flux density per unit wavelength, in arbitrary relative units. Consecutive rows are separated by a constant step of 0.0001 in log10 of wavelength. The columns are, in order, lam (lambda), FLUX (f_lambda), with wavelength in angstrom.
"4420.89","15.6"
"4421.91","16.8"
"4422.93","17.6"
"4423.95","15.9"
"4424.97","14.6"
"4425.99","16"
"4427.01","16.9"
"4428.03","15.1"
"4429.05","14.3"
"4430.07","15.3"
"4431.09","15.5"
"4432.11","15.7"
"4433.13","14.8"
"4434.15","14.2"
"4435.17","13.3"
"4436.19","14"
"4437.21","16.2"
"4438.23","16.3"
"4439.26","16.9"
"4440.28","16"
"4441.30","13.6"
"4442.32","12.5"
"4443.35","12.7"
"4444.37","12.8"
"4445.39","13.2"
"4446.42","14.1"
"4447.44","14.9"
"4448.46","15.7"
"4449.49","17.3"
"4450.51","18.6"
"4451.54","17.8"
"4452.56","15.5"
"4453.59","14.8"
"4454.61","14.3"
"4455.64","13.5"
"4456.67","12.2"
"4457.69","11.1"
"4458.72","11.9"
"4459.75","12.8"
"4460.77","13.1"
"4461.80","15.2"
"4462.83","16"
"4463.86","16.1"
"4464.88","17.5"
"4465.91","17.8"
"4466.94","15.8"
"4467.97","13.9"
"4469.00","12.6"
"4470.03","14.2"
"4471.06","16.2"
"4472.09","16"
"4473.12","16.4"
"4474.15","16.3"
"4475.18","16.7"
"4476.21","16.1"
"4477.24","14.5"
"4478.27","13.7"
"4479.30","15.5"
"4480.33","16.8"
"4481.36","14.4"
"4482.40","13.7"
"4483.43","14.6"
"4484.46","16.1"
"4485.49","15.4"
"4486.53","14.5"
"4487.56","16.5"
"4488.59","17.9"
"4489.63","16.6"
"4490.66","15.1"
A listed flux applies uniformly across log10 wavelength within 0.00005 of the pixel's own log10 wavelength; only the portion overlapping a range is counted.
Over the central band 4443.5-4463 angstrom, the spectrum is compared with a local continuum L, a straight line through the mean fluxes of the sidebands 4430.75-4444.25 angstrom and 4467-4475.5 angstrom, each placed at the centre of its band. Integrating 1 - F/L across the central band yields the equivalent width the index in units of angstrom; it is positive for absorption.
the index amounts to 0.72 angstrom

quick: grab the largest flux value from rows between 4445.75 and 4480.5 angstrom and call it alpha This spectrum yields 18.6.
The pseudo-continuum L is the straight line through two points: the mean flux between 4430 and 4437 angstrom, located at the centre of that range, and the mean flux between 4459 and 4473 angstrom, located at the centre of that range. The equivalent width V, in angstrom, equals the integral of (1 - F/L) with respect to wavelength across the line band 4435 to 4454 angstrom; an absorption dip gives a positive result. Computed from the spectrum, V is -0.3 angstrom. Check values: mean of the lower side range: 14.7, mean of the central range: 15.1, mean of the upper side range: 15.1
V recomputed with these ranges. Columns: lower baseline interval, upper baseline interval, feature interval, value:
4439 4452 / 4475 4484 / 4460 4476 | -0.5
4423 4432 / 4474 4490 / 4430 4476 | 1.9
